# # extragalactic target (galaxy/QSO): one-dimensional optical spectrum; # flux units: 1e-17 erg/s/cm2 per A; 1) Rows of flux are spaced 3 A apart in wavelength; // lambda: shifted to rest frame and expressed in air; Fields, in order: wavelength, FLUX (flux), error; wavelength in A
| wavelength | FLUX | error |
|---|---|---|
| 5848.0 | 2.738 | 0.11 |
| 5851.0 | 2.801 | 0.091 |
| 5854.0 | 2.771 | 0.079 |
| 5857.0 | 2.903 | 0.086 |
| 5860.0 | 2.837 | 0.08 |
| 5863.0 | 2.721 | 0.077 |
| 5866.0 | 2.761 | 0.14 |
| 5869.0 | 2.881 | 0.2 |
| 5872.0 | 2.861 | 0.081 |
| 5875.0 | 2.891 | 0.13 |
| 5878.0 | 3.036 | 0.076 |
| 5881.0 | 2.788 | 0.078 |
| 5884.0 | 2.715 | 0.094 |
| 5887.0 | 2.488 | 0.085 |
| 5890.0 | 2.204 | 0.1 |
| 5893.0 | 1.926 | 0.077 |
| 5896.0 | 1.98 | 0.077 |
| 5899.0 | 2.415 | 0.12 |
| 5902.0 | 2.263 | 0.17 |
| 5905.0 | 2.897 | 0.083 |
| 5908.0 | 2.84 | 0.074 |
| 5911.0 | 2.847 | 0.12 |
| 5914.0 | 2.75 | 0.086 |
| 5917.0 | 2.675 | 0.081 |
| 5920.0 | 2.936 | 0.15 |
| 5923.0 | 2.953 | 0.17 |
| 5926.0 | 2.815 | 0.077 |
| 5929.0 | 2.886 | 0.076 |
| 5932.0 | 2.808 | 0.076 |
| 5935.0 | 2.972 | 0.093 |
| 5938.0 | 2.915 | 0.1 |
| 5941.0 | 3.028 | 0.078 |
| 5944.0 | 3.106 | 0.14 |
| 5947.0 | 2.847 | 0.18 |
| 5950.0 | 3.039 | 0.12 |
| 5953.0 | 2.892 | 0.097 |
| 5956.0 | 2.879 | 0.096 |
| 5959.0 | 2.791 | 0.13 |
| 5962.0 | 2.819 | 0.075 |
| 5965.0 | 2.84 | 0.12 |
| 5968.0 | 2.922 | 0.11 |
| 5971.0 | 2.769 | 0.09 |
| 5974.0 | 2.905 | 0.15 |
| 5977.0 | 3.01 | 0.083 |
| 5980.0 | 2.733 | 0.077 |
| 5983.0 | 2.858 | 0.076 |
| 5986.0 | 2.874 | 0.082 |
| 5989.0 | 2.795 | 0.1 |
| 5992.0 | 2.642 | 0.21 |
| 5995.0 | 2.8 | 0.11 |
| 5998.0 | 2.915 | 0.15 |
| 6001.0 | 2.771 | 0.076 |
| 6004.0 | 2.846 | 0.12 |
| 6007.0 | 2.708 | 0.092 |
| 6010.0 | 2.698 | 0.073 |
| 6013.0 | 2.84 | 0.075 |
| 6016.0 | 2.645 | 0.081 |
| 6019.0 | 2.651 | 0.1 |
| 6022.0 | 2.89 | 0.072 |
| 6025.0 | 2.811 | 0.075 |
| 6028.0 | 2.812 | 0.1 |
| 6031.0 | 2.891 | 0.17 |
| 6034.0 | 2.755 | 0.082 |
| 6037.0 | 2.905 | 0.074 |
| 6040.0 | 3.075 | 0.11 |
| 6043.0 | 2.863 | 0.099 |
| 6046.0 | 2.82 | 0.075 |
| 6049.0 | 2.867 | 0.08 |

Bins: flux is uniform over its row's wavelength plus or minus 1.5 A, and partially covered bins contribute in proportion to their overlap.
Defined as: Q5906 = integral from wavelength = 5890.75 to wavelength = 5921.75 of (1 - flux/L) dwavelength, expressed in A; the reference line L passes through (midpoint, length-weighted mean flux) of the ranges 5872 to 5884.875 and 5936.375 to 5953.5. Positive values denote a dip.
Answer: 3.89 A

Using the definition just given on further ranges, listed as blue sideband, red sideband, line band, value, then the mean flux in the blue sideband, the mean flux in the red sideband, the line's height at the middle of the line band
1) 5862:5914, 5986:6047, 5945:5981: -1.9 A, 2.62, 2.81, 2.73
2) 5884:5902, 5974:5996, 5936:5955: -2.9 A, 2.25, 2.82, 2.58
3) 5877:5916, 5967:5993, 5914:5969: -3.9 A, 2.55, 2.84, 2.7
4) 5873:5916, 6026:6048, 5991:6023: 0.5 A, 2.58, 2.87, 2.81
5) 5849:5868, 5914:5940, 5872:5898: 2.8 A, 2.8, 2.87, 2.83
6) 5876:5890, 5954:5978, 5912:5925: -0.3 A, 2.7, 2.86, 2.77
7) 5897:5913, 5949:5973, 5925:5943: -1.0 A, 2.63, 2.87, 2.75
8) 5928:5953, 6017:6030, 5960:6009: 0.7 A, 2.95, 2.79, 2.86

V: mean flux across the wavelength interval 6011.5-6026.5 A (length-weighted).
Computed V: 2.77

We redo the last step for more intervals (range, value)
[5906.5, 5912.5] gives 2.84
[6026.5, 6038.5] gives 2.84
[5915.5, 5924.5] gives 2.85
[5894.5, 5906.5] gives 2.39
